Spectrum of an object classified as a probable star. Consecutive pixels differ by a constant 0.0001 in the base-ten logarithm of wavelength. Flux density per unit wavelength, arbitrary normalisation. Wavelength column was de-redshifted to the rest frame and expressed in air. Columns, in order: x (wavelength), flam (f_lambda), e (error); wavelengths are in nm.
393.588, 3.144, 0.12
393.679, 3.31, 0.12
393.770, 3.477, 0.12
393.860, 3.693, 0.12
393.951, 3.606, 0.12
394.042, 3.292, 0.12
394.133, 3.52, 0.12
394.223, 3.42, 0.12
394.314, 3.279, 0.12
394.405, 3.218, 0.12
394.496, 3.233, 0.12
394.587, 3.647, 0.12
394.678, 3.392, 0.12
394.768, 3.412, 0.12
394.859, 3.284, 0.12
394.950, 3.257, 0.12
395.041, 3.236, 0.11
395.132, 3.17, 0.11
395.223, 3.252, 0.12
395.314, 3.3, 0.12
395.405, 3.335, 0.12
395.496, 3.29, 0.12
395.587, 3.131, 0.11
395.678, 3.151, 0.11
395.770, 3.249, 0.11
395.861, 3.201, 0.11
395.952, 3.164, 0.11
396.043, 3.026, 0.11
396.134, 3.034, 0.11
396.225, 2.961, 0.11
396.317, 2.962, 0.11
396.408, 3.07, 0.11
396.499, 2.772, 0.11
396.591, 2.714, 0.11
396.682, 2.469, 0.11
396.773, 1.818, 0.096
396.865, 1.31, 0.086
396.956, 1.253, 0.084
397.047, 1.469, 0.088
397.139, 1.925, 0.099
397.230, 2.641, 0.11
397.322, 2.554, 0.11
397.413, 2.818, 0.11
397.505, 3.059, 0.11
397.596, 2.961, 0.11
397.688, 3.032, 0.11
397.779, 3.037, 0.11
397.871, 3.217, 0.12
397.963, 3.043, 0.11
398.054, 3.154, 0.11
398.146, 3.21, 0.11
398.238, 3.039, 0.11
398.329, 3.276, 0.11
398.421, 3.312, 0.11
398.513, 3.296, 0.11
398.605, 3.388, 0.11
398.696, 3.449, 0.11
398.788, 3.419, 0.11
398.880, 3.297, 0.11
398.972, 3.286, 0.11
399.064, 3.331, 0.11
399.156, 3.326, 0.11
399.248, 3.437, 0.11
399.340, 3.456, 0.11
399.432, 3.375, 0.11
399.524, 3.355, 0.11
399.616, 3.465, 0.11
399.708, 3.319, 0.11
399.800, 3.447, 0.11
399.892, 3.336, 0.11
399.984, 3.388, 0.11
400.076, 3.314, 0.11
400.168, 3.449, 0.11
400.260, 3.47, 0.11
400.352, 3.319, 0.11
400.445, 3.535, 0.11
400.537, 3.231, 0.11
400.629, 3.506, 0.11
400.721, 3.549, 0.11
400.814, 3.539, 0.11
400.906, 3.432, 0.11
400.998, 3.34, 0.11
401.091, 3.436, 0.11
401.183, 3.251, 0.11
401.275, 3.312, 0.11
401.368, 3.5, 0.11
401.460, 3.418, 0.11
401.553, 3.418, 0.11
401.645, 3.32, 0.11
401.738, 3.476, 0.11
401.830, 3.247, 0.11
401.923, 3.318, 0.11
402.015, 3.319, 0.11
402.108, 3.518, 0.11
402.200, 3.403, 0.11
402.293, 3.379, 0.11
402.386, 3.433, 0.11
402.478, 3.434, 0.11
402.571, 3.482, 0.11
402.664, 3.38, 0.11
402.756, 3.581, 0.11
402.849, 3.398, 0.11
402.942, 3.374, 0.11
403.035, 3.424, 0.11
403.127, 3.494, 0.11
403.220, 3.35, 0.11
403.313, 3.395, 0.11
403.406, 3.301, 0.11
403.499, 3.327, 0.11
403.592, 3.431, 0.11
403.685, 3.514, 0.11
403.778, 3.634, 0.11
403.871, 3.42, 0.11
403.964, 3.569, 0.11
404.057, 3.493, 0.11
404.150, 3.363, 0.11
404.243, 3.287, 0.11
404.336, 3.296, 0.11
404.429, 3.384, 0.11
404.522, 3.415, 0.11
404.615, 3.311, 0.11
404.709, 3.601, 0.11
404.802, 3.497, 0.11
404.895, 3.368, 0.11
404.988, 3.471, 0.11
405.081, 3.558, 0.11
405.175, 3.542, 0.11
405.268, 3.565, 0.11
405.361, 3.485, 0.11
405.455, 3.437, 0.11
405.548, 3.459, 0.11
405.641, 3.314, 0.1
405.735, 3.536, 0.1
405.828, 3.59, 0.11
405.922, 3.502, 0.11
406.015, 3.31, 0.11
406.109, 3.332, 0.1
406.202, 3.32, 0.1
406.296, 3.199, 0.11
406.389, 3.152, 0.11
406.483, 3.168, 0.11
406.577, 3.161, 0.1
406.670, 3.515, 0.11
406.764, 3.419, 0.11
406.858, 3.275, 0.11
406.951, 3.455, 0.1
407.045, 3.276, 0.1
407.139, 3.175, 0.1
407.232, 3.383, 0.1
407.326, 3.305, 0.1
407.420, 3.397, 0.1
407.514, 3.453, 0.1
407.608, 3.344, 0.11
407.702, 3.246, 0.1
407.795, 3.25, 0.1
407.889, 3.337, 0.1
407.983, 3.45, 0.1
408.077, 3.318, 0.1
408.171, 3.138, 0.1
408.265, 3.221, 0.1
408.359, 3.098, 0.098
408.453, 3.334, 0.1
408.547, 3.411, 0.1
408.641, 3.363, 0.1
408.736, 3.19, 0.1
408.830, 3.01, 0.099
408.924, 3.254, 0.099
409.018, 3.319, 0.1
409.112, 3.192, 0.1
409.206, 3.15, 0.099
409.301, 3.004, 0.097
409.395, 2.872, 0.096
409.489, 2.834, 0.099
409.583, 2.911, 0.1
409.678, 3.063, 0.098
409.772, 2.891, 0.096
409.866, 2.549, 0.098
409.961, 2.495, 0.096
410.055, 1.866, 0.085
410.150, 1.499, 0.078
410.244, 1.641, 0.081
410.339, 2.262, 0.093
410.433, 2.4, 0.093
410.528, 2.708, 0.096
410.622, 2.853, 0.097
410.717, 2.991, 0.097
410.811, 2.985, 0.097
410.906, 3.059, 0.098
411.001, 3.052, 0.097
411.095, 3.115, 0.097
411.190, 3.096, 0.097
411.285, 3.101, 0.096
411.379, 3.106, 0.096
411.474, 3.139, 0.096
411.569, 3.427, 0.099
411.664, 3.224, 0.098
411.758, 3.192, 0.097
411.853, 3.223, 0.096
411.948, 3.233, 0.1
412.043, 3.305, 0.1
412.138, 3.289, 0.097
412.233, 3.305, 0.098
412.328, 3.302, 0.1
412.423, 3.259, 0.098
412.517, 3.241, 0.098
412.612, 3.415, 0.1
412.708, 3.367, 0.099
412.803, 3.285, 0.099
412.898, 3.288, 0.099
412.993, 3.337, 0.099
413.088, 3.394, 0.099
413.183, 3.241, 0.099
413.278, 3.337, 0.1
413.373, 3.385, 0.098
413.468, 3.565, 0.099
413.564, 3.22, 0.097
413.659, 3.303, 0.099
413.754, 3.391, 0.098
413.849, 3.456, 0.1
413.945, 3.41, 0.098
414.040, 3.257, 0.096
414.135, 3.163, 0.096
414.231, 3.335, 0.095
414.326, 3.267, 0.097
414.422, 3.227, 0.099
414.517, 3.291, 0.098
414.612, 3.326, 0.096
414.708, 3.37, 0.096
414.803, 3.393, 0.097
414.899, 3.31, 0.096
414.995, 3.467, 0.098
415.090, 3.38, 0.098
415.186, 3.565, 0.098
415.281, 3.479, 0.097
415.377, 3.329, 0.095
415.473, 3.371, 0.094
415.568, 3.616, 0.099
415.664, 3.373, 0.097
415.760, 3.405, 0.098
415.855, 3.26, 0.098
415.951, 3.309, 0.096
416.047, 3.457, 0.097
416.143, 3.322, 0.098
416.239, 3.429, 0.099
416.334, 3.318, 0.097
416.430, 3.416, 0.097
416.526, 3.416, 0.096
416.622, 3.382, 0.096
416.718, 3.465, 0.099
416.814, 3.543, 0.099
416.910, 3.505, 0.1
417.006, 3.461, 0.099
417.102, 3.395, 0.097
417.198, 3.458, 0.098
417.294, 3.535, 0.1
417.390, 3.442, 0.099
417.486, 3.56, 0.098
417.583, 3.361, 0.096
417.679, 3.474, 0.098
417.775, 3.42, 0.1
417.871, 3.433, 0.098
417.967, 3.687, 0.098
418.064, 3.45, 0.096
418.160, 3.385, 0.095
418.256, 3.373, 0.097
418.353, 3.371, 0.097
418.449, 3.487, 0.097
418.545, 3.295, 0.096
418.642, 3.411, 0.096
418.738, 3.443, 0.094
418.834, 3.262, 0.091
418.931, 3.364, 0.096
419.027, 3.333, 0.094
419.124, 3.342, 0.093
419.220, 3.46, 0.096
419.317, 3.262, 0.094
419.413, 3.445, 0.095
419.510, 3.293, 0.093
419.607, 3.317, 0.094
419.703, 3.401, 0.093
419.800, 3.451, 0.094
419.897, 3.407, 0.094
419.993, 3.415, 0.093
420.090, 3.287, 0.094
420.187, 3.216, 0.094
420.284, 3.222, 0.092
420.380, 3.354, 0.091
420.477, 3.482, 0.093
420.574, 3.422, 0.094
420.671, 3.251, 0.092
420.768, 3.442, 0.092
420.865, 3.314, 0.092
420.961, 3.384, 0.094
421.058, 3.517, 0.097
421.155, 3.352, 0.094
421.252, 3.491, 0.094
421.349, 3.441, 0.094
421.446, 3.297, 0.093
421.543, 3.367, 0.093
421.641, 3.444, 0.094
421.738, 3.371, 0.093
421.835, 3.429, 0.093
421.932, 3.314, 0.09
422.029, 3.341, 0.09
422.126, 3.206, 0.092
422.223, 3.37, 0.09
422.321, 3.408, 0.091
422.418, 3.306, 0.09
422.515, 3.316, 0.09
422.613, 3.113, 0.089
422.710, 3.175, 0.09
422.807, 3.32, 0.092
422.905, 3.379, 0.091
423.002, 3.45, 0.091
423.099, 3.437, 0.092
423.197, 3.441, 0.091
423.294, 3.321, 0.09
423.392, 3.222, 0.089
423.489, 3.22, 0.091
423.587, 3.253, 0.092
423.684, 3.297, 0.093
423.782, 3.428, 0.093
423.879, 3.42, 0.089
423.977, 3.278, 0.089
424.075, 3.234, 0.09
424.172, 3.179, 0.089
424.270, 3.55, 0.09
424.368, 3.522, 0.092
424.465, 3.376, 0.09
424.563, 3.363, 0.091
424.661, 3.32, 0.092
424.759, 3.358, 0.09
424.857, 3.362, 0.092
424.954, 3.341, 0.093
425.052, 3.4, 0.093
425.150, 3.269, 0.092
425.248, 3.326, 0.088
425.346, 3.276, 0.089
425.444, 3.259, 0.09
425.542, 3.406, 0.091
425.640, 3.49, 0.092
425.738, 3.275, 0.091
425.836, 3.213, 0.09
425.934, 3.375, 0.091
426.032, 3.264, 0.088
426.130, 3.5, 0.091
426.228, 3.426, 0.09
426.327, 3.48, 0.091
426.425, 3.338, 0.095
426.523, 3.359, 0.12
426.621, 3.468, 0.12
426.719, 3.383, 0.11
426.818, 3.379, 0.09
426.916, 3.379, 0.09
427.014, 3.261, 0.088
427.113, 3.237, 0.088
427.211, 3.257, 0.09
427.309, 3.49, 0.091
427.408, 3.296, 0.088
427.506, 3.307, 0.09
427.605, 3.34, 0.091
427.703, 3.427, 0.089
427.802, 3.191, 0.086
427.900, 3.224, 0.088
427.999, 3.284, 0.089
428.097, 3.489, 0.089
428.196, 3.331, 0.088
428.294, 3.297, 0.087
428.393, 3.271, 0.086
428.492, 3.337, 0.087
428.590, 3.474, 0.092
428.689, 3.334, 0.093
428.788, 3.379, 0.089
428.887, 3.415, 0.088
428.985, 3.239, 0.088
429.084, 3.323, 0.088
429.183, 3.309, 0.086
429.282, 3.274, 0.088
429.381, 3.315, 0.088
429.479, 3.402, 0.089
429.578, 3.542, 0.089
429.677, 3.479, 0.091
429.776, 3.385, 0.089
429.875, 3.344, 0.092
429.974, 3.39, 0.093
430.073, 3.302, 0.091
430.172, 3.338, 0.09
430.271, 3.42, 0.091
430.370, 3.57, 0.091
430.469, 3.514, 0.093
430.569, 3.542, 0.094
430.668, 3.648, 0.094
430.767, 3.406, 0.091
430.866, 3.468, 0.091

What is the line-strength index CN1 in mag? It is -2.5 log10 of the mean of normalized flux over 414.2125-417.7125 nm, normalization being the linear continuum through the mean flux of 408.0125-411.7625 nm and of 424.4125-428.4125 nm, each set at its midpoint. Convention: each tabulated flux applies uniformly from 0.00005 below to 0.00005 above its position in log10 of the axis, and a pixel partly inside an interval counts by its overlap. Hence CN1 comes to -0.11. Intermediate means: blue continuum 2.93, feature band 3.41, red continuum 3.34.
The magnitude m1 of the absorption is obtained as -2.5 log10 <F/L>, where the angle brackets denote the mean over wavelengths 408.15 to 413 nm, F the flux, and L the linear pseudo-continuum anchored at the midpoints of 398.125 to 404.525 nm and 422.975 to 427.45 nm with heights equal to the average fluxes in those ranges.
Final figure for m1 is 0.12 mag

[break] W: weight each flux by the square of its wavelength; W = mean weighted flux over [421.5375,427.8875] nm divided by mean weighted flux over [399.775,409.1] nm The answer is 1.1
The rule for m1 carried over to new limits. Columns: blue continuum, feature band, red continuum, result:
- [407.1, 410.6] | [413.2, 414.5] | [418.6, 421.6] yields -0.06 mag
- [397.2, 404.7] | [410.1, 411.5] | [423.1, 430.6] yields 0.22 mag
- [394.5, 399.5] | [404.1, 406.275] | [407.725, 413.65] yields -0.13 mag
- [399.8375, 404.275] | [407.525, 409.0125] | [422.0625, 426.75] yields 0.04 mag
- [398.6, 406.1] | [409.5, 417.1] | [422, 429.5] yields 0.07 mag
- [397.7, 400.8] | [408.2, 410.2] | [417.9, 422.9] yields 0.15 mag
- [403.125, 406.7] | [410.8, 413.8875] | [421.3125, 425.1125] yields 0.04 mag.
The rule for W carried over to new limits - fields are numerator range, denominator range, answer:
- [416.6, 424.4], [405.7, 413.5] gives 1.13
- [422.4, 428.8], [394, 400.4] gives 1.24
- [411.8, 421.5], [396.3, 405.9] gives 1.12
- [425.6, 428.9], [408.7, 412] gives 1.26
